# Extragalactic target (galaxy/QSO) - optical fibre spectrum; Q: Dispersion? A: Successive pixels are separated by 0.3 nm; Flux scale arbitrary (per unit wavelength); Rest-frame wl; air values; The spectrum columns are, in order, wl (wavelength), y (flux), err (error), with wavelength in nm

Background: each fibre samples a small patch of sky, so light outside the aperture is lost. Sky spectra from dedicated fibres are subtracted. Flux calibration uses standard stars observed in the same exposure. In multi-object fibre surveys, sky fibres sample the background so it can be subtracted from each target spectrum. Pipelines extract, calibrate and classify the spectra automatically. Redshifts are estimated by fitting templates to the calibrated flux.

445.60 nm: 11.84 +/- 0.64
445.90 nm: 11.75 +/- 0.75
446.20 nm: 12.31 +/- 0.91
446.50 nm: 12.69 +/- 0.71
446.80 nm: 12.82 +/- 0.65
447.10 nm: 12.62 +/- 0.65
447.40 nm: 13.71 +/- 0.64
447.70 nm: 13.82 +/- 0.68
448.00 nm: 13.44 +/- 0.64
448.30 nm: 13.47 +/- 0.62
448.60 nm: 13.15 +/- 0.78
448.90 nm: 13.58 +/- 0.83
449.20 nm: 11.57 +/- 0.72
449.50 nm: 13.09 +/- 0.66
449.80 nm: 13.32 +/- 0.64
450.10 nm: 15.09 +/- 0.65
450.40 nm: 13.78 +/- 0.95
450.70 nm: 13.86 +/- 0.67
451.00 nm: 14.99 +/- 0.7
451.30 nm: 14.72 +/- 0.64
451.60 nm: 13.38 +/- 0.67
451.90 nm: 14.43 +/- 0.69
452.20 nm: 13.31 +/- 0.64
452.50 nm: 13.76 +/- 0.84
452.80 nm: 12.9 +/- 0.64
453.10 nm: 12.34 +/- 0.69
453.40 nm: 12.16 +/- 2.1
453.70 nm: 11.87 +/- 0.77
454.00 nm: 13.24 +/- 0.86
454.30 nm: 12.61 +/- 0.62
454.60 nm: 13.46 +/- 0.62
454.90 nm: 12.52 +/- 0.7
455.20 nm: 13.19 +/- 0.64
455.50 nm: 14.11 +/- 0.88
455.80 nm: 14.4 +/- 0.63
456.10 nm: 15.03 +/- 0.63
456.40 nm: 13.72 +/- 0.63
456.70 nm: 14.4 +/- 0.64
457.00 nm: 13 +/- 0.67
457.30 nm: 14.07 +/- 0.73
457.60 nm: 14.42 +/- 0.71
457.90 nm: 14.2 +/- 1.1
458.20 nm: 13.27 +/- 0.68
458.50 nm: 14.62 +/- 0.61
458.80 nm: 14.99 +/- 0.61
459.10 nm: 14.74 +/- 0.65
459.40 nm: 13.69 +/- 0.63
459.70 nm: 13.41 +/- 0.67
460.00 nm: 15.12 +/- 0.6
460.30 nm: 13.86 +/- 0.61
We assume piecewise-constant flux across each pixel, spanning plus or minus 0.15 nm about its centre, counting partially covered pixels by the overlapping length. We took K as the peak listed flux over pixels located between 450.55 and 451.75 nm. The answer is 14.99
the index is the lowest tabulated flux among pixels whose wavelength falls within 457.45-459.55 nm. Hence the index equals 13.27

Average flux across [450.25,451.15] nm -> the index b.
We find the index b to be 14.2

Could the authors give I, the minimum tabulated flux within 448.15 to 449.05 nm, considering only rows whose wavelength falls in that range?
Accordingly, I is 13.15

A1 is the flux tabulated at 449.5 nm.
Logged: 13.09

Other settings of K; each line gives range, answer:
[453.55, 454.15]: 13.24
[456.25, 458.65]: 14.62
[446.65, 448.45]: 13.82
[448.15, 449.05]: 13.58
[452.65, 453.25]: 12.9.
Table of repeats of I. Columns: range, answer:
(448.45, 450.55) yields 11.57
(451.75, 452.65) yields 13.31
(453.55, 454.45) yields 11.87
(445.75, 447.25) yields 11.75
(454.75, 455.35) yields 12.52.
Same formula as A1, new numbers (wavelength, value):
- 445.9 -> 11.75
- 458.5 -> 14.62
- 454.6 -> 13.46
